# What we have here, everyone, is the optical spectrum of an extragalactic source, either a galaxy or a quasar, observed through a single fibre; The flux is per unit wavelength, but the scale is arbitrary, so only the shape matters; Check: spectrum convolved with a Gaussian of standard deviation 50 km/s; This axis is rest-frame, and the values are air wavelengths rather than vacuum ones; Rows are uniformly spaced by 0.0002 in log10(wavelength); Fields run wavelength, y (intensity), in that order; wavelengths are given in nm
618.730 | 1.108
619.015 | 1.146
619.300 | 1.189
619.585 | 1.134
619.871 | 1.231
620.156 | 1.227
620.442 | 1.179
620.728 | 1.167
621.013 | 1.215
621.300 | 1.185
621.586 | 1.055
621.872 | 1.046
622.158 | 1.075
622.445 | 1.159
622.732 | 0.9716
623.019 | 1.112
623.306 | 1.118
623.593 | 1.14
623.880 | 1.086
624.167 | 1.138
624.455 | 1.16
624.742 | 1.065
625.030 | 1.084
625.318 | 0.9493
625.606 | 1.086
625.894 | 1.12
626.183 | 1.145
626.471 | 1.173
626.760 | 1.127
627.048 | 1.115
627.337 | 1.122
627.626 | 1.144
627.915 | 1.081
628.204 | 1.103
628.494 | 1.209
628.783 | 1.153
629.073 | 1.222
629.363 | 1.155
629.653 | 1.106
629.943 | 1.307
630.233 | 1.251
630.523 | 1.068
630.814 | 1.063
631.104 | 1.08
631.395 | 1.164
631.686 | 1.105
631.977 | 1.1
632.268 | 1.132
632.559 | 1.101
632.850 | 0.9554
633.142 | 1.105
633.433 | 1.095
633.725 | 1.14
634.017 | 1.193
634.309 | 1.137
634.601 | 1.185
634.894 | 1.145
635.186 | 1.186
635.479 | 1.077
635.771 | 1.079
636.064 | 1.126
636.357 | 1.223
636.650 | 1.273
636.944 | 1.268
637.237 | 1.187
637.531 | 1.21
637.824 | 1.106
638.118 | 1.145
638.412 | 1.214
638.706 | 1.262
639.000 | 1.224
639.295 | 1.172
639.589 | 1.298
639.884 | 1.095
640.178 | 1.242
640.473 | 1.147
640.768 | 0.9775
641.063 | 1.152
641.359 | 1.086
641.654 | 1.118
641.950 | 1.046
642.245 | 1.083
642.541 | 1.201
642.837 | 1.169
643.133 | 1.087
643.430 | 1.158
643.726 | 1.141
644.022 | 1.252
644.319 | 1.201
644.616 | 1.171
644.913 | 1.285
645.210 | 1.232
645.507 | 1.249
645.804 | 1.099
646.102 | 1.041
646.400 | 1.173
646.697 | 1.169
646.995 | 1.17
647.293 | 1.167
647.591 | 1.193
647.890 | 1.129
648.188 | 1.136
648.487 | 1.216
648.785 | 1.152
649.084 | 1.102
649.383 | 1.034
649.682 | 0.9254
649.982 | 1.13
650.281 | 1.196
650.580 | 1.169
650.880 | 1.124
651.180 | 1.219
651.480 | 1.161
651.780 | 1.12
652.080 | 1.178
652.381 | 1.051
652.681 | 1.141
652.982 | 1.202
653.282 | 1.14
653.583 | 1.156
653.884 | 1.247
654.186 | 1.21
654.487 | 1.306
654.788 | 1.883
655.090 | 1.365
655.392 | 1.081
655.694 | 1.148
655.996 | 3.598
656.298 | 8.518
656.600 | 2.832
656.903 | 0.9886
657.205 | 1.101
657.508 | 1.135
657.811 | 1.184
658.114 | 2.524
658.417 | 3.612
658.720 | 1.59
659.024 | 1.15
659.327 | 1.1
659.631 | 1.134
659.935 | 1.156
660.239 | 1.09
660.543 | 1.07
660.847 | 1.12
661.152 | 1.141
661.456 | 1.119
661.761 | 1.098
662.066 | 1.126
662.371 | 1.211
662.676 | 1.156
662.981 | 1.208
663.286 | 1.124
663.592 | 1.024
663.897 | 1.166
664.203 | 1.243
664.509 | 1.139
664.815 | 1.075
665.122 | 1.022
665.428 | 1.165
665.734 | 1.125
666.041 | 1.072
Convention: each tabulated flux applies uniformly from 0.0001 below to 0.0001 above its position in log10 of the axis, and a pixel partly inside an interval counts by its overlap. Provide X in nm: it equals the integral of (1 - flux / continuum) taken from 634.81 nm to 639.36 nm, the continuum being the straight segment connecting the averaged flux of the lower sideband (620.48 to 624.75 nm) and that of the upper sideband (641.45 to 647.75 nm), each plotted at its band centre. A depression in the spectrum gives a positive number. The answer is -0.14 nm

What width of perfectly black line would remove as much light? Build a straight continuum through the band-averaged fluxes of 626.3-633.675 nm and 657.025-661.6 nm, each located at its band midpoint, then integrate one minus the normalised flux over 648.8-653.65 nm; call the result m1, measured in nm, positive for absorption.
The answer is 0.75 nm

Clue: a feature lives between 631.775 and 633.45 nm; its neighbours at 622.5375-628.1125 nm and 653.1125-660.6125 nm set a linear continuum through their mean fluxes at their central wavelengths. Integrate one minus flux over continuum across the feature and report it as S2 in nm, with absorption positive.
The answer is 0.25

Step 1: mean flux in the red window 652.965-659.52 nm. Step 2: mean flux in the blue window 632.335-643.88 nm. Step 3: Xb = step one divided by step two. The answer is 1.67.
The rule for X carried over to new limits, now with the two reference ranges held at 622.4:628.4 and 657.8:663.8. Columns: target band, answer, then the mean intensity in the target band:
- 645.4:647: 0.13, 1.15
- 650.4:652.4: 0.20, 1.15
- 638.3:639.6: -0.03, 1.23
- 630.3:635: 0.17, 1.11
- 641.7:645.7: 0.19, 1.17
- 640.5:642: 0.16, 1.08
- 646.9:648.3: 0.11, 1.16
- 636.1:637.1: -0.05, 1.24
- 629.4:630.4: -0.07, 1.21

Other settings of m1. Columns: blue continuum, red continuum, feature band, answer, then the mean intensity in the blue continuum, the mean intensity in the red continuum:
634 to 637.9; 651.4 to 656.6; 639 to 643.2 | 0.68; 1.17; 1.84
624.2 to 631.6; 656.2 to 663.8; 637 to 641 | 0.36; 1.13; 1.61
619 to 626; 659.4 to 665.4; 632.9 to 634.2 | 0.00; 1.12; 1.13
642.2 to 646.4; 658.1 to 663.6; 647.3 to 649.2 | 0.08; 1.17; 1.33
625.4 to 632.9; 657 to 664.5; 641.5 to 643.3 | 0.13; 1.13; 1.31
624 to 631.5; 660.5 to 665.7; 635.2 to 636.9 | -0.05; 1.13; 1.13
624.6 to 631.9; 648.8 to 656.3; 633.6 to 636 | 0.13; 1.13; 1.43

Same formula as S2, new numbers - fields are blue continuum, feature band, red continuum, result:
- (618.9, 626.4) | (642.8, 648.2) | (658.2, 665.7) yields 0.14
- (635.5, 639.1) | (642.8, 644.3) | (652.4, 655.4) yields 0.07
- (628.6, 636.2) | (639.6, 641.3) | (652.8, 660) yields 0.30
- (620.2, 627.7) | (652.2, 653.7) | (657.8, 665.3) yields 0.15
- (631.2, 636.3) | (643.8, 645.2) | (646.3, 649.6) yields -0.10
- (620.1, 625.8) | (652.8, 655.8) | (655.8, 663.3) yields 0.72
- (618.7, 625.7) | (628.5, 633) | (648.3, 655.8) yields 0.03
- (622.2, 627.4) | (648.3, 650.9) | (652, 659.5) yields 0.87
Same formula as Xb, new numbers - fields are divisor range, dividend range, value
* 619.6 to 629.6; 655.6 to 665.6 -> 1.43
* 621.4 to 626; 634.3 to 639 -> 1.09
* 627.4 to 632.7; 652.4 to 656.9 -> 1.75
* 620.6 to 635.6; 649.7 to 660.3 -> 1.45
